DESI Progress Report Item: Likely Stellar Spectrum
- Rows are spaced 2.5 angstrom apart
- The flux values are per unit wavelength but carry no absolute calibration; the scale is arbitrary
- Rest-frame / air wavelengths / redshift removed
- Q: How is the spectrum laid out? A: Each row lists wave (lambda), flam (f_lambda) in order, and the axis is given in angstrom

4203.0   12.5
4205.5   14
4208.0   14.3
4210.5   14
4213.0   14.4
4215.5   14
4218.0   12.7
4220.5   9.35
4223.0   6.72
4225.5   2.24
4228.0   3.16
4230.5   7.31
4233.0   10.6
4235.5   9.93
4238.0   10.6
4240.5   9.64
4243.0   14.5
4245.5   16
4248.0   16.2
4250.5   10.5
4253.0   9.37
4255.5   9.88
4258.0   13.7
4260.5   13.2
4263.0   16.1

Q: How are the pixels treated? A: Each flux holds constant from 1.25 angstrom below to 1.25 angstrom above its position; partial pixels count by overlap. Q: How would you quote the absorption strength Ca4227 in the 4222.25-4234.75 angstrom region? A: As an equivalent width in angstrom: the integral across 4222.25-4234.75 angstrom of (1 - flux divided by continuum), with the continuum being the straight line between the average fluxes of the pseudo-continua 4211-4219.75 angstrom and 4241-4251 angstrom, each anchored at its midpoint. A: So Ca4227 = 7.0 angstrom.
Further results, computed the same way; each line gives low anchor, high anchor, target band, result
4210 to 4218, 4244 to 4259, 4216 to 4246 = 8.9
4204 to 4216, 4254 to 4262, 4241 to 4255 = -0.3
